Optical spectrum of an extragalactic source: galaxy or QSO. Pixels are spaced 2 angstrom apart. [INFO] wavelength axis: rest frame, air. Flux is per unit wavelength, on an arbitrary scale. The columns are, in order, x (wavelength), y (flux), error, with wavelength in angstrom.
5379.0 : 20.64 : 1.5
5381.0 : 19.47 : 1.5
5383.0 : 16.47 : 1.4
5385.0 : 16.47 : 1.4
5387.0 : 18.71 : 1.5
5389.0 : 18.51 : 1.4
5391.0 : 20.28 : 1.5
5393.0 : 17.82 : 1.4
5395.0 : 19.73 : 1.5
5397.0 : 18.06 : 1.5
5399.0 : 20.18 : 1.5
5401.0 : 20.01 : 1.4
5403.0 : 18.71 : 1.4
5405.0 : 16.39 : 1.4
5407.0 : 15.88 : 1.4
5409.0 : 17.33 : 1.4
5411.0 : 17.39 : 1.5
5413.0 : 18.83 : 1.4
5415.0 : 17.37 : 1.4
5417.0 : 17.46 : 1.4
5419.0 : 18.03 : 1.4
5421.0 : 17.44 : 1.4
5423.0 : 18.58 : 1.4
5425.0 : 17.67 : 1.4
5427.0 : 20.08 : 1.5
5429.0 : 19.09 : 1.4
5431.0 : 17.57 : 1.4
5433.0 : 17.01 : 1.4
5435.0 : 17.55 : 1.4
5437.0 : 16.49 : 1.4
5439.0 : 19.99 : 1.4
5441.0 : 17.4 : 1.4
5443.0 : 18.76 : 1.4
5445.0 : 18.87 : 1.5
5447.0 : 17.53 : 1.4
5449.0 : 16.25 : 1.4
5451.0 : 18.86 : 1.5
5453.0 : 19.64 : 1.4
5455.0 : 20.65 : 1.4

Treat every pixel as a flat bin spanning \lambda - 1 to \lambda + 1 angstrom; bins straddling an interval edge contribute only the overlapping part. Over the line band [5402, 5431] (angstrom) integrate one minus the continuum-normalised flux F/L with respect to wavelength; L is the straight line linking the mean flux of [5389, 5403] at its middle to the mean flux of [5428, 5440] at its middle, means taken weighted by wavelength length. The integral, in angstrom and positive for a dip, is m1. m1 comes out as 1.0 angstrom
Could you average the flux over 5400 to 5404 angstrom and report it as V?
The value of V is 19.4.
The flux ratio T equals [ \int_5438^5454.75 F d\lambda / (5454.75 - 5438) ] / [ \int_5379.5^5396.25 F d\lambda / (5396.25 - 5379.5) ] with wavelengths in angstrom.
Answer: 1.00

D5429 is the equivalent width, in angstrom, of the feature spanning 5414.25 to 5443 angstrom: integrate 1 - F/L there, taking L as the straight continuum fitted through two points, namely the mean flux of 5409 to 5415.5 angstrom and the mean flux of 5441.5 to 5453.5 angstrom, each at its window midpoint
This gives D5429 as 0.0 angstrom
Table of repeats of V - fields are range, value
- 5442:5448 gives 18.4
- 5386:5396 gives 19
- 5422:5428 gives 18.8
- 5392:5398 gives 18.5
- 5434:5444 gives 18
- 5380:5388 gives 17.8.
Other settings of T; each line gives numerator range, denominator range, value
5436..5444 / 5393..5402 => 0.94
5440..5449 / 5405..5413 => 1.05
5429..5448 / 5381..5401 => 0.97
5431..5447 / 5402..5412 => 1.05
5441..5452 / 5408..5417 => 1.02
